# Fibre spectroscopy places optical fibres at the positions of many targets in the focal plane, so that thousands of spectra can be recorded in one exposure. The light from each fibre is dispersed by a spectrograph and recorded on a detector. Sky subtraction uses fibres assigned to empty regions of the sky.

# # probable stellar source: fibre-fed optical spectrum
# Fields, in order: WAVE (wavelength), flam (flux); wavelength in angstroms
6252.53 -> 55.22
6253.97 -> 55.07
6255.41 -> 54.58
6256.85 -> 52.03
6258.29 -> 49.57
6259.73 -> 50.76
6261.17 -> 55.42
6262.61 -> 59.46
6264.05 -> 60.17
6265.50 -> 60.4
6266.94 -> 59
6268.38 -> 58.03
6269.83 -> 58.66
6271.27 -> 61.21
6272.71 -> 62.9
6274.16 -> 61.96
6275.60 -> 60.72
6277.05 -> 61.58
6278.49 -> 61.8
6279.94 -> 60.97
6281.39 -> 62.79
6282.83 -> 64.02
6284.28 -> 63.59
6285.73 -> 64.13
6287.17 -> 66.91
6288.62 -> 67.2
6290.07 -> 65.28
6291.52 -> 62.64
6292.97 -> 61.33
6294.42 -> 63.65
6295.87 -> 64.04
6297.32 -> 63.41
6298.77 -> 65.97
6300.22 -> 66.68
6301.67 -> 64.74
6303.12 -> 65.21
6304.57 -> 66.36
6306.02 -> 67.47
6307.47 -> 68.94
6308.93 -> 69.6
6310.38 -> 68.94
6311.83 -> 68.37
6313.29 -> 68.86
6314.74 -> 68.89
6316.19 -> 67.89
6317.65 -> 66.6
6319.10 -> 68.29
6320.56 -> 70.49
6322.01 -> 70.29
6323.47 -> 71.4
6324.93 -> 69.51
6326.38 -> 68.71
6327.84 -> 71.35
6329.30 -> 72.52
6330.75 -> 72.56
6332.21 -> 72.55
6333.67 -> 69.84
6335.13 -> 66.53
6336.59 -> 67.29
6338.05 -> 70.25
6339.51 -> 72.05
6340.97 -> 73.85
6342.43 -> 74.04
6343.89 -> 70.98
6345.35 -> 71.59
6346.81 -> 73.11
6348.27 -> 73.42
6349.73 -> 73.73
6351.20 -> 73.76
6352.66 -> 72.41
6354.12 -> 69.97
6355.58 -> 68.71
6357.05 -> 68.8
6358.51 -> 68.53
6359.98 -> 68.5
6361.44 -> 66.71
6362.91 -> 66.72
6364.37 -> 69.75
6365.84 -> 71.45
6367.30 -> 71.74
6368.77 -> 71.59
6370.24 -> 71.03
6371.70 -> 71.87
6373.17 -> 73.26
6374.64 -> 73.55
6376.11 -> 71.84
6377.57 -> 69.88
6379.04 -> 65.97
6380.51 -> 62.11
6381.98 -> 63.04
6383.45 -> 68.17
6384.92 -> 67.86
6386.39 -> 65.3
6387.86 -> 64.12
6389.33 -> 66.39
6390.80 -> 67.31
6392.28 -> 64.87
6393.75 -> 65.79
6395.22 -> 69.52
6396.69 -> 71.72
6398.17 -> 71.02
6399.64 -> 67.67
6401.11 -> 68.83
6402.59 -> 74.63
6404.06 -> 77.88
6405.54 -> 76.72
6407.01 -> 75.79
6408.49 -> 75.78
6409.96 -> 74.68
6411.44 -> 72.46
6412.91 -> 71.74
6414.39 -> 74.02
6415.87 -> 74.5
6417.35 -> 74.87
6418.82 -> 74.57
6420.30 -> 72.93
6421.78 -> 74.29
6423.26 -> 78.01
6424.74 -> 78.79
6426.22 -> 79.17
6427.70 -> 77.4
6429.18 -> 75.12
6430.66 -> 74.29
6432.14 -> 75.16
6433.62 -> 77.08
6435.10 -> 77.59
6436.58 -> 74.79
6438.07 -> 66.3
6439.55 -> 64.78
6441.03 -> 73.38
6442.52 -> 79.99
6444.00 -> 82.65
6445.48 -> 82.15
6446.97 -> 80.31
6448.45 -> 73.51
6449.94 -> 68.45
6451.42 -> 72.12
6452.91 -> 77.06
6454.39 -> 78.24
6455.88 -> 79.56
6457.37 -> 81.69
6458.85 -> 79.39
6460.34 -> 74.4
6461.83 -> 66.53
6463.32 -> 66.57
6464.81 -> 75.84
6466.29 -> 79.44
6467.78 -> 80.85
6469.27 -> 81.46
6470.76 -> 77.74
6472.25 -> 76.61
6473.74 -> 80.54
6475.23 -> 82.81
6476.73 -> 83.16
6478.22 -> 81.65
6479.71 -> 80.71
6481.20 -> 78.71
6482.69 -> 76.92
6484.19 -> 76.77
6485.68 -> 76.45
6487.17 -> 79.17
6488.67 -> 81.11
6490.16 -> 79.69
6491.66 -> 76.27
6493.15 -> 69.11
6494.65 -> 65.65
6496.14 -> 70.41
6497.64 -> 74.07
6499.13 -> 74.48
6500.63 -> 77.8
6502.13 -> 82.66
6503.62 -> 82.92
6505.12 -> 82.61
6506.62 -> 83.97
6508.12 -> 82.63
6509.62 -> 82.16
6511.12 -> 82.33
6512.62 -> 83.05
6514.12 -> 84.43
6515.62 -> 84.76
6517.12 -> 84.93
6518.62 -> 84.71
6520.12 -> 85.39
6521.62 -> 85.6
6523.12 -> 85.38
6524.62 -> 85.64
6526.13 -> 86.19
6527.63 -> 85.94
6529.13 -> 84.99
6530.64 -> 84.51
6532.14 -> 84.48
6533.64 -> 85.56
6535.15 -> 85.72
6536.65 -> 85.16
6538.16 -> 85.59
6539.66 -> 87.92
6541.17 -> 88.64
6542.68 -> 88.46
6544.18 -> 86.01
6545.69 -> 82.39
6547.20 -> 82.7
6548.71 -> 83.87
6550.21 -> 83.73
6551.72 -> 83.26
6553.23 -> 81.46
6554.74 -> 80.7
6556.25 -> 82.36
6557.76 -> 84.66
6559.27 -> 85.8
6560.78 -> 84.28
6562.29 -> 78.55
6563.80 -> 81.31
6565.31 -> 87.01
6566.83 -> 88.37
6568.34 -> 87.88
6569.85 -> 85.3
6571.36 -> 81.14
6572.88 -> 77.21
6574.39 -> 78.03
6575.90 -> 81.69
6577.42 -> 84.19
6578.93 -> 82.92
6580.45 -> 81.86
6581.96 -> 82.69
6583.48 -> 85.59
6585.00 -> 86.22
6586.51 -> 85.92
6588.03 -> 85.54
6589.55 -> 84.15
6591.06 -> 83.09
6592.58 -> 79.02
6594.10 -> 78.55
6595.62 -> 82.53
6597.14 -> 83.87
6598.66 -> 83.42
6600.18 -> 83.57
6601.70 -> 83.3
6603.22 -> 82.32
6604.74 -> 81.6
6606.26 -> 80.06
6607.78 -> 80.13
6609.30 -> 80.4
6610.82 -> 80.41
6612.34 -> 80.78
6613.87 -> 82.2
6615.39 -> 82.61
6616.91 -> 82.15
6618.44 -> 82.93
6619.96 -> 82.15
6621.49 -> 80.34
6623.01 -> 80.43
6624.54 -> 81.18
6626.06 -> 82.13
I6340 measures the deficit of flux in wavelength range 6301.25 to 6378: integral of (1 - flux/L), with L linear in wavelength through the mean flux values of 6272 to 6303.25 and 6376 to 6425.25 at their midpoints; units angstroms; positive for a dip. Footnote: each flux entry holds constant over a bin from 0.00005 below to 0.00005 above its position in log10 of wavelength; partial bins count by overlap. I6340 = -3.60 angstroms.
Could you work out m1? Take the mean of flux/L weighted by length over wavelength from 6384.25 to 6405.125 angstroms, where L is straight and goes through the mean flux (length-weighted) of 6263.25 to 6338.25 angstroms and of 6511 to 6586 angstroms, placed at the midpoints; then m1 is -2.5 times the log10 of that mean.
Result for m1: 0.06 mag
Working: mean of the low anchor 65.8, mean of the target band 68.9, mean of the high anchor 84.2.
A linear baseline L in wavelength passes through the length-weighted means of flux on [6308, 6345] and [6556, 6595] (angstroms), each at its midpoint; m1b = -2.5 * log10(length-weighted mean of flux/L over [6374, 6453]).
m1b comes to 0.03 mag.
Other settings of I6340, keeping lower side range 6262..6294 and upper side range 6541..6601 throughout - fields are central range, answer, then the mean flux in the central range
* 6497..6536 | -1.9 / 83.4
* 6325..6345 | -1.4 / 70.9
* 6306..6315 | -0.6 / 68.8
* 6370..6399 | 0.7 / 68.2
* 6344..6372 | -1.2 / 70.7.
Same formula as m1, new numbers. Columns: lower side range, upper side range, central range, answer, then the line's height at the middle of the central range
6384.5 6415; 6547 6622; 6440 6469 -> -0.03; 74.2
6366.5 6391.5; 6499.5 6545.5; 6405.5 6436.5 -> -0.03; 73.2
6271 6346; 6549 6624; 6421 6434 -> -0.04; 73.8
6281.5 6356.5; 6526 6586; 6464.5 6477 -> -0.02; 78.5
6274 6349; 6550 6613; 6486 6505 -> 0.02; 77.9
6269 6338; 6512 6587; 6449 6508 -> 0.02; 79.1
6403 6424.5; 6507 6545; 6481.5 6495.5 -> 0.08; 81.8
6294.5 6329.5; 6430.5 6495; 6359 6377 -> 0.01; 71.2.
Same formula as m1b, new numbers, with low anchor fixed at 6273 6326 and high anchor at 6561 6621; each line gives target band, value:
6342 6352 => -0.07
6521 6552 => -0.08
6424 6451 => -0.03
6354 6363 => 0.02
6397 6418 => -0.02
